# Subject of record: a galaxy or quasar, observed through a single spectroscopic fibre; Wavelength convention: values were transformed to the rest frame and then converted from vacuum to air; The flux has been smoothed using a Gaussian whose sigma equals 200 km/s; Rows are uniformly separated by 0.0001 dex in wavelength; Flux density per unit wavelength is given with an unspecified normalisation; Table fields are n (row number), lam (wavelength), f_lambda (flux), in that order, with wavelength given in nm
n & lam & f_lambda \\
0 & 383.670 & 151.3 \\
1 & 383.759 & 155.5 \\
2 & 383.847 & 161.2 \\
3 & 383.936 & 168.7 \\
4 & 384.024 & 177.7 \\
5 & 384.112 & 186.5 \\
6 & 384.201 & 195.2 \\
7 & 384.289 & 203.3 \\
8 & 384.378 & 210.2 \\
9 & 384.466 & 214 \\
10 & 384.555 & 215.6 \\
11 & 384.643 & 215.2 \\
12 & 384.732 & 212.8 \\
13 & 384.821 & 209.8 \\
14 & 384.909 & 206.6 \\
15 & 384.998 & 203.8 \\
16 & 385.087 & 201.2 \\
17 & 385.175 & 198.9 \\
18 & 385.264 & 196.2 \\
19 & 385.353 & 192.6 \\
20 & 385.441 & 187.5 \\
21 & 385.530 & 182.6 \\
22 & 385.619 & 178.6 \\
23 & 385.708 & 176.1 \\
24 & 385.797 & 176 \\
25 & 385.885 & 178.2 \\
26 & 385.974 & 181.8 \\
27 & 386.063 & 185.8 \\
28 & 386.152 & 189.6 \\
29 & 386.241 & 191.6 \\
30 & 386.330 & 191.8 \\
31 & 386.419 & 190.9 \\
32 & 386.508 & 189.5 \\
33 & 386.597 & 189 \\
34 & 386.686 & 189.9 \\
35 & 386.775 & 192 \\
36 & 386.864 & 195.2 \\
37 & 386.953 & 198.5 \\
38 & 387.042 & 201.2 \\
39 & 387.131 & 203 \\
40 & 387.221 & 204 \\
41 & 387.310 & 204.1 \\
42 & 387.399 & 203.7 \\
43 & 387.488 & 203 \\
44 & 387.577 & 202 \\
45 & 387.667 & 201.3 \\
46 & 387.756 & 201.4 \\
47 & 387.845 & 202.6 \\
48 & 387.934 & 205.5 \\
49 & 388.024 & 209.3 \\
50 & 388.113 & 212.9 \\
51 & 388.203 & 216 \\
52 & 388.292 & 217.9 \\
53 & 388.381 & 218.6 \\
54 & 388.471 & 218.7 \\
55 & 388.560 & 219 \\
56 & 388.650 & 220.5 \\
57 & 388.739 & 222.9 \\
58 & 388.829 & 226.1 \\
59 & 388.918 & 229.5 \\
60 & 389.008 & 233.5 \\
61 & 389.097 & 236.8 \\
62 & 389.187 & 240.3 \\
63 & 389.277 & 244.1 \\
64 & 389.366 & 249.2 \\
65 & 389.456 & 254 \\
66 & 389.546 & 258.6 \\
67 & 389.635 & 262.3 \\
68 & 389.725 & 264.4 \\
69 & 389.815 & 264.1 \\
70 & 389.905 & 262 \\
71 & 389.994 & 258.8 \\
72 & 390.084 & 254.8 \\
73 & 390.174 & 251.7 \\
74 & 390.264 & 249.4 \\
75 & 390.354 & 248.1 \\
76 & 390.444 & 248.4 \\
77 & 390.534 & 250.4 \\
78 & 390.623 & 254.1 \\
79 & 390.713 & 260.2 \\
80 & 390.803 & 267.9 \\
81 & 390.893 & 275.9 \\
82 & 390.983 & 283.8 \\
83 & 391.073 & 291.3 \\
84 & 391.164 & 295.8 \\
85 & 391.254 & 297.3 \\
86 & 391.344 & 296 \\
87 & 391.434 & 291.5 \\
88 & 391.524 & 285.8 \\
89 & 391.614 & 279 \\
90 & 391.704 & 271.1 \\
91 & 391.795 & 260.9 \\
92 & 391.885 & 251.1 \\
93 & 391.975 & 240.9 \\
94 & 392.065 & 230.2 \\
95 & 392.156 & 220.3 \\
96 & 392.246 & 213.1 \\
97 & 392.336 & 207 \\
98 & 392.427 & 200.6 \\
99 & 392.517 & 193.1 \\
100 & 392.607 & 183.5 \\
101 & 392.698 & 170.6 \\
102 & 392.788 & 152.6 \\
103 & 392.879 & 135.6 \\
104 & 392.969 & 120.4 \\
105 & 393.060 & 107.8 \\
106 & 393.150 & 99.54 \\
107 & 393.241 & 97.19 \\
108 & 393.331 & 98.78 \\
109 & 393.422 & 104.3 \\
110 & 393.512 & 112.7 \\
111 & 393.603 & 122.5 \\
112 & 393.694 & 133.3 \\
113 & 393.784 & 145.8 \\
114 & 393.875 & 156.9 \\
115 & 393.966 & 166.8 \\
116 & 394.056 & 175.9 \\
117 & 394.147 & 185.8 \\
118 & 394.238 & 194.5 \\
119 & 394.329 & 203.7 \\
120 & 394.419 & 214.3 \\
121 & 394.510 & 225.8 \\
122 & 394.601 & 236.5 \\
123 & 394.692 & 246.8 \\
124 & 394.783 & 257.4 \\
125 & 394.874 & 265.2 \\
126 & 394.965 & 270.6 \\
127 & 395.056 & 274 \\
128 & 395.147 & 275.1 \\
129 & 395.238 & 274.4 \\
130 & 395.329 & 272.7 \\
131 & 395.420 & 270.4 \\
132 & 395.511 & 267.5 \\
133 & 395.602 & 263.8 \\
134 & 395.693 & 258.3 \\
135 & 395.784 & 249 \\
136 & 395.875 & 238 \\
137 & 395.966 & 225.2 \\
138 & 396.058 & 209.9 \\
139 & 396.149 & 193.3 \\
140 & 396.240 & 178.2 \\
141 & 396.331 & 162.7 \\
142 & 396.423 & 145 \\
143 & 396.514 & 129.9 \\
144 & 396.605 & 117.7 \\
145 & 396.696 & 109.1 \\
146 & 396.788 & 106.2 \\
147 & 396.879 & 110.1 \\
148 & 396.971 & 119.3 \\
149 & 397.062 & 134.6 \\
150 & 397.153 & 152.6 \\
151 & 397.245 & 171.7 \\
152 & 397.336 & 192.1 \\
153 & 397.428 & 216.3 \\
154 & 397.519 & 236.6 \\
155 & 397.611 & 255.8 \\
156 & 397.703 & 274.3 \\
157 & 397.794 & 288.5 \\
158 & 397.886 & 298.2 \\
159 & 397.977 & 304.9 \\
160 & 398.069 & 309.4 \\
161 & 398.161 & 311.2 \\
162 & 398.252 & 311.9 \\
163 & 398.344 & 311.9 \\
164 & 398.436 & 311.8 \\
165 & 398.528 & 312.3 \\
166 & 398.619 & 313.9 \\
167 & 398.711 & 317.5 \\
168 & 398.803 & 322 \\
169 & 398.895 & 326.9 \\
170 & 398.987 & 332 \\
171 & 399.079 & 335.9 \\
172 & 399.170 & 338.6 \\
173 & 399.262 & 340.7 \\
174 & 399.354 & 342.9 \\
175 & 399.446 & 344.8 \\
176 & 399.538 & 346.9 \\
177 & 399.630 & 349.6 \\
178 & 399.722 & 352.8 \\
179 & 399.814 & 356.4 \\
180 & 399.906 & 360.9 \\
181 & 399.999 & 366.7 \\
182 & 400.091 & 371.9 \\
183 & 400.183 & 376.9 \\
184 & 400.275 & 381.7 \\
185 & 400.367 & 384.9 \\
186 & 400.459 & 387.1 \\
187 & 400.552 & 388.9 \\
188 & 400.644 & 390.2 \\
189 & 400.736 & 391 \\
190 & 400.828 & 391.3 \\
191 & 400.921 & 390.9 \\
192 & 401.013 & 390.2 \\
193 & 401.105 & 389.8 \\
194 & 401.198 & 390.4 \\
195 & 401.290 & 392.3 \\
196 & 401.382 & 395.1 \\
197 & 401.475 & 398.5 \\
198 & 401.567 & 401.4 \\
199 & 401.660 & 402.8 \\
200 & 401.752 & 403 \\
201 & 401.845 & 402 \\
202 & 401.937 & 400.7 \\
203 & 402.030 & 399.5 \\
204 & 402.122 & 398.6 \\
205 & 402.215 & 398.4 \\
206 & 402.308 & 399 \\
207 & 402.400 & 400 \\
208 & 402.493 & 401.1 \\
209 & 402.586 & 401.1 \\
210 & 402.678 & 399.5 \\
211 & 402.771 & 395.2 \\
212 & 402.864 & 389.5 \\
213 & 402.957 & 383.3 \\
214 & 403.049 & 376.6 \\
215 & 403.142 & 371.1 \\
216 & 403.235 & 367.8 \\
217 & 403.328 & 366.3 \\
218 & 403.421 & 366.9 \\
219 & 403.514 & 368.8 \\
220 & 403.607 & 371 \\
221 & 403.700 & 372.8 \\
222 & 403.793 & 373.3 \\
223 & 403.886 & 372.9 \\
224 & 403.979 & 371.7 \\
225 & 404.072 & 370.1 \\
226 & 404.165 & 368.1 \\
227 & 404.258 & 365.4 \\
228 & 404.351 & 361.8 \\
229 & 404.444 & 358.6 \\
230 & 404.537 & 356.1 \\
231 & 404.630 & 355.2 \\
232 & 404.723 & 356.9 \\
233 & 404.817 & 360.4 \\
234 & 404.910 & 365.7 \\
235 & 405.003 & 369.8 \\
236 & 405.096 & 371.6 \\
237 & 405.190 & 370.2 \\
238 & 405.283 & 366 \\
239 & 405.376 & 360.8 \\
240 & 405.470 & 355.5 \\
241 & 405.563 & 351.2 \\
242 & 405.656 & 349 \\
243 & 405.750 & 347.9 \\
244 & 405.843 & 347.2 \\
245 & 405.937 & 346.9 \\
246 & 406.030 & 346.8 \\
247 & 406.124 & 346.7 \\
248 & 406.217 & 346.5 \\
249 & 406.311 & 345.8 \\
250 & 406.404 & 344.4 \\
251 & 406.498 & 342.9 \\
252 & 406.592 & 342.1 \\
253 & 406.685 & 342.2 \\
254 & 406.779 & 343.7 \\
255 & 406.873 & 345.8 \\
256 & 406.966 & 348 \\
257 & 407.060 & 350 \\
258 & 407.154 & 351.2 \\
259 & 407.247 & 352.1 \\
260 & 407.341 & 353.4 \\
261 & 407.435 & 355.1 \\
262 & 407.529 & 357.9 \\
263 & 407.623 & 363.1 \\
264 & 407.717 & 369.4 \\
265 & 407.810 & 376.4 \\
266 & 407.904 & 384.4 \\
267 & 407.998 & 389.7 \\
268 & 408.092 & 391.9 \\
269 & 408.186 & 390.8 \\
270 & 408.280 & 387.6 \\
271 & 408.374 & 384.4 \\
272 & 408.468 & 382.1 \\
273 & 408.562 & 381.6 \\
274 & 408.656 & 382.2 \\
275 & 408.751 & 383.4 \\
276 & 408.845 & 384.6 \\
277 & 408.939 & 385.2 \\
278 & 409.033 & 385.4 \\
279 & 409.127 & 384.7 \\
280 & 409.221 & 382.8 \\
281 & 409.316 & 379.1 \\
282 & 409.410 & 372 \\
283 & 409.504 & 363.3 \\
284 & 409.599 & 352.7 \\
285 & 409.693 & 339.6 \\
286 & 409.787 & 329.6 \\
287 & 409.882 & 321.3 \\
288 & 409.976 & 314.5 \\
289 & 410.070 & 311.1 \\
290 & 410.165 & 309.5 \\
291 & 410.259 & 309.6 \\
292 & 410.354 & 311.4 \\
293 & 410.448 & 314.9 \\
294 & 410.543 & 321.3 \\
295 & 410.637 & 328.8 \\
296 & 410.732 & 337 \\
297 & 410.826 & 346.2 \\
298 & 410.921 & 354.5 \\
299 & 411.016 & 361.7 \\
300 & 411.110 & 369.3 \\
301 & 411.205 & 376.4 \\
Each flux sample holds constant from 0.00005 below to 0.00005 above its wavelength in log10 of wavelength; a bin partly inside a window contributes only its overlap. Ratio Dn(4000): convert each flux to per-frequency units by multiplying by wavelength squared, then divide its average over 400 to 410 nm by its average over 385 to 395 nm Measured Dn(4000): 1.9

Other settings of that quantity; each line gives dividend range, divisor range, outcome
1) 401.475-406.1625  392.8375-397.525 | 2.11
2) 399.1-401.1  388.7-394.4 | 1.77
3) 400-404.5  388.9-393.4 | 1.76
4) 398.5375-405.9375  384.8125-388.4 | 2.04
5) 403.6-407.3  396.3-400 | 1.40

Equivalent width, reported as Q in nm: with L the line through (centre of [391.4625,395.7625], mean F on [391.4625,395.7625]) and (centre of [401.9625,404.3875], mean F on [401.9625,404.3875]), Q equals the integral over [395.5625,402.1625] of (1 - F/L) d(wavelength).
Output 0.13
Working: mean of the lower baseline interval 205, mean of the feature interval 301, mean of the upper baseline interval 381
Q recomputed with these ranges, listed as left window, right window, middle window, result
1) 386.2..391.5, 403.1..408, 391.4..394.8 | 0.97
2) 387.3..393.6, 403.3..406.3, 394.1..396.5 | 0.33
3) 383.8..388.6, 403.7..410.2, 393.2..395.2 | 0.55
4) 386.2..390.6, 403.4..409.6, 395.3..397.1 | 0.61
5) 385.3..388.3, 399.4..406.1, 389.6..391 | -0.15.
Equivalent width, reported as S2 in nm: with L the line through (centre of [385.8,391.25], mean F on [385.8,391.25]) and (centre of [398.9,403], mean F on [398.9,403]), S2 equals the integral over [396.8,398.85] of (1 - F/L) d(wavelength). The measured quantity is 0.55 nm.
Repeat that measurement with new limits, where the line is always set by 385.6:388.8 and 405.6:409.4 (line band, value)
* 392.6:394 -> 0.67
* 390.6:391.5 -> -0.20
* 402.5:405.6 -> -0.32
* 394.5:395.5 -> 0.00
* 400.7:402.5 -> -0.46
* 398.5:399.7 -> -0.15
